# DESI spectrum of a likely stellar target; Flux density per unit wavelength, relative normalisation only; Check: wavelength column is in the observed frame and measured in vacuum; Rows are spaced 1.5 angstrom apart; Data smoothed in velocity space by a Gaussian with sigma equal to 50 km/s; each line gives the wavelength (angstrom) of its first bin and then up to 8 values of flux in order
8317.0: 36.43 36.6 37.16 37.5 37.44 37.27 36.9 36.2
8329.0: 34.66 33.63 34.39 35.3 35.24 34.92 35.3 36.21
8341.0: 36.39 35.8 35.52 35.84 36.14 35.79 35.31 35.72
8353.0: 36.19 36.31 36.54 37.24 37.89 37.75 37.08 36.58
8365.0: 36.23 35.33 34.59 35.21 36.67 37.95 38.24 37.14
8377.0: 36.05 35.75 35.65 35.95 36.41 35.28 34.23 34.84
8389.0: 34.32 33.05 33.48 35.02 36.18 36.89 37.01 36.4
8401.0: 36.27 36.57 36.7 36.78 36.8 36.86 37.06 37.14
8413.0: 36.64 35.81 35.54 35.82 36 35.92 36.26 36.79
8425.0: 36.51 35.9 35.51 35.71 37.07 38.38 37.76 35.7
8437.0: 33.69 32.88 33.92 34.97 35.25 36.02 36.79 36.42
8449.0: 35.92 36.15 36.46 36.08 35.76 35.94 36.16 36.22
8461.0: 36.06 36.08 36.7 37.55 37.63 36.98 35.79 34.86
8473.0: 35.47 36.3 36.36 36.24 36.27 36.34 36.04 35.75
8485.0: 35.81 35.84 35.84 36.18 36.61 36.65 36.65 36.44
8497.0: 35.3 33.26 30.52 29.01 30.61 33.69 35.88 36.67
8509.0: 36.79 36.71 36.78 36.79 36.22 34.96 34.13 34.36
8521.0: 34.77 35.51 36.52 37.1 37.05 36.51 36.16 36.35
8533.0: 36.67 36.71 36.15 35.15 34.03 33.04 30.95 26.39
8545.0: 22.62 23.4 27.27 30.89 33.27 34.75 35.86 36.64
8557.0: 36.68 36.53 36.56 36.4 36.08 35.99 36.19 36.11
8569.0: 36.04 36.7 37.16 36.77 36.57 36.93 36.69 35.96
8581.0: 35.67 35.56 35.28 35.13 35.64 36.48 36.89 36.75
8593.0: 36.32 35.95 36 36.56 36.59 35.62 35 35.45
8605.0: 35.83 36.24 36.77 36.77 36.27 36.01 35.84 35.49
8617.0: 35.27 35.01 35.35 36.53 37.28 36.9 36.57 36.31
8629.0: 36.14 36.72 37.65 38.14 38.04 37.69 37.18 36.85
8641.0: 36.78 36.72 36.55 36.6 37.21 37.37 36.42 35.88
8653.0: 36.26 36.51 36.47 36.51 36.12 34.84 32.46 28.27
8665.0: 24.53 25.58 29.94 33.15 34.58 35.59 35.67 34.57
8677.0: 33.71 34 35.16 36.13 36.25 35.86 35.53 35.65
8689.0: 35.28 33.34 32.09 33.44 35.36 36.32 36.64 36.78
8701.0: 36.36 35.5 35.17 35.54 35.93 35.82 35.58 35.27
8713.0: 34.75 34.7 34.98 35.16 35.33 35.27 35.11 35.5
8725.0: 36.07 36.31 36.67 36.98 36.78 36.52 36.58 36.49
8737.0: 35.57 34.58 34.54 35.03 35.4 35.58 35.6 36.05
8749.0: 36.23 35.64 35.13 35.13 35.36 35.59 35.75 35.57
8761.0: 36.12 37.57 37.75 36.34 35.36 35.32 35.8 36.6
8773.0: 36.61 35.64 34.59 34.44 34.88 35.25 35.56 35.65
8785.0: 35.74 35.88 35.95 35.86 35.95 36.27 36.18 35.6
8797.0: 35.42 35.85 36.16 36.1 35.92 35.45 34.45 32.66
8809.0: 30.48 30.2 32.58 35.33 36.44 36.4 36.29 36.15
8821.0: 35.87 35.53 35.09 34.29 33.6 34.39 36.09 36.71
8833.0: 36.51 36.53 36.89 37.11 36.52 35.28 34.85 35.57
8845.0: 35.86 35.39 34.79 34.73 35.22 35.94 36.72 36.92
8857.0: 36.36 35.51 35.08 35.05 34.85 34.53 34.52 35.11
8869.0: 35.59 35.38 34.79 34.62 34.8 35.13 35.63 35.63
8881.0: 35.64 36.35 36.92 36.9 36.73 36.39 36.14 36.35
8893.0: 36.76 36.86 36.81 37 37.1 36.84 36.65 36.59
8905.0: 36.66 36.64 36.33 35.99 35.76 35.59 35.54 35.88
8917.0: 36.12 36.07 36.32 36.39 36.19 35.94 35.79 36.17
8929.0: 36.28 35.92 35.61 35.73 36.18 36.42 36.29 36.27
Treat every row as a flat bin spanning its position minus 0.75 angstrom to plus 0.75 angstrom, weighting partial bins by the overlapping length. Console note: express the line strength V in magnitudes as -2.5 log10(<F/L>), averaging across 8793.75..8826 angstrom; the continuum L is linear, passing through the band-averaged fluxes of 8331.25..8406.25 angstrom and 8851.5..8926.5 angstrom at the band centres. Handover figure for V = 0.03 mag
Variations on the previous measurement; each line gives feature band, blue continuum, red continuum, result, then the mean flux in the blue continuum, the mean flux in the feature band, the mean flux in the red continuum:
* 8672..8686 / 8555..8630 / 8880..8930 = 0.03 mag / 36.2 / 35.2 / 36.3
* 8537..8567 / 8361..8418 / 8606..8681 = 0.08 mag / 36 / 32.9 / 35.4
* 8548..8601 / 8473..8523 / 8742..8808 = -0.01 mag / 35.3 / 35.9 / 35.7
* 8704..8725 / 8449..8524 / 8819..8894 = 0.01 mag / 35.6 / 35.3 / 35.7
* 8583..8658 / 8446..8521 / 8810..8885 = -0.02 mag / 35.7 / 36.4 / 35.4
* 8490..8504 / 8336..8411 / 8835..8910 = 0.07 mag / 36.1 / 33.9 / 35.9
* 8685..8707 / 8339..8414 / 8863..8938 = 0.02 mag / 36.1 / 35.2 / 36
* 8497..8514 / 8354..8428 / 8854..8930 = 0.06 mag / 36.2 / 34.3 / 36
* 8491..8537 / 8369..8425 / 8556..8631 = 0.02 mag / 36.1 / 35.4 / 36.2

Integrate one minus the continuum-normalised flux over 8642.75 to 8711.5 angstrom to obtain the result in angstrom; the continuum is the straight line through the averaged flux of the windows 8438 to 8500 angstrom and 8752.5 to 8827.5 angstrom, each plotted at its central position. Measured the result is 1.6 angstrom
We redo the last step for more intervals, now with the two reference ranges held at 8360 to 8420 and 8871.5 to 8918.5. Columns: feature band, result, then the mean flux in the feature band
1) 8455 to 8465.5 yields 0.0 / 36.3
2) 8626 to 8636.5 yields -0.3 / 37.2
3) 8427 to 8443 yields 0.2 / 35.5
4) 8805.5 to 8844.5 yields 1.2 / 35.1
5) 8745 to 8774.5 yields 0.1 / 36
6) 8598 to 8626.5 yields 0.1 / 36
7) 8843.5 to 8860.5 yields 0.2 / 35.7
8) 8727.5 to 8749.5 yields 0.2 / 35.9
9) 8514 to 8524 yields 0.3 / 35.2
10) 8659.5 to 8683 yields 2.2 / 32.7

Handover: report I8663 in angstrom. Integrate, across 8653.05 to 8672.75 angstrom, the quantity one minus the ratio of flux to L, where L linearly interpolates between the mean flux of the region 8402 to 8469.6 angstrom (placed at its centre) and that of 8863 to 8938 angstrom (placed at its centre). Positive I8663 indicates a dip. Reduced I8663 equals 1.9 angstrom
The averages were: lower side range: 36.2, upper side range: 36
